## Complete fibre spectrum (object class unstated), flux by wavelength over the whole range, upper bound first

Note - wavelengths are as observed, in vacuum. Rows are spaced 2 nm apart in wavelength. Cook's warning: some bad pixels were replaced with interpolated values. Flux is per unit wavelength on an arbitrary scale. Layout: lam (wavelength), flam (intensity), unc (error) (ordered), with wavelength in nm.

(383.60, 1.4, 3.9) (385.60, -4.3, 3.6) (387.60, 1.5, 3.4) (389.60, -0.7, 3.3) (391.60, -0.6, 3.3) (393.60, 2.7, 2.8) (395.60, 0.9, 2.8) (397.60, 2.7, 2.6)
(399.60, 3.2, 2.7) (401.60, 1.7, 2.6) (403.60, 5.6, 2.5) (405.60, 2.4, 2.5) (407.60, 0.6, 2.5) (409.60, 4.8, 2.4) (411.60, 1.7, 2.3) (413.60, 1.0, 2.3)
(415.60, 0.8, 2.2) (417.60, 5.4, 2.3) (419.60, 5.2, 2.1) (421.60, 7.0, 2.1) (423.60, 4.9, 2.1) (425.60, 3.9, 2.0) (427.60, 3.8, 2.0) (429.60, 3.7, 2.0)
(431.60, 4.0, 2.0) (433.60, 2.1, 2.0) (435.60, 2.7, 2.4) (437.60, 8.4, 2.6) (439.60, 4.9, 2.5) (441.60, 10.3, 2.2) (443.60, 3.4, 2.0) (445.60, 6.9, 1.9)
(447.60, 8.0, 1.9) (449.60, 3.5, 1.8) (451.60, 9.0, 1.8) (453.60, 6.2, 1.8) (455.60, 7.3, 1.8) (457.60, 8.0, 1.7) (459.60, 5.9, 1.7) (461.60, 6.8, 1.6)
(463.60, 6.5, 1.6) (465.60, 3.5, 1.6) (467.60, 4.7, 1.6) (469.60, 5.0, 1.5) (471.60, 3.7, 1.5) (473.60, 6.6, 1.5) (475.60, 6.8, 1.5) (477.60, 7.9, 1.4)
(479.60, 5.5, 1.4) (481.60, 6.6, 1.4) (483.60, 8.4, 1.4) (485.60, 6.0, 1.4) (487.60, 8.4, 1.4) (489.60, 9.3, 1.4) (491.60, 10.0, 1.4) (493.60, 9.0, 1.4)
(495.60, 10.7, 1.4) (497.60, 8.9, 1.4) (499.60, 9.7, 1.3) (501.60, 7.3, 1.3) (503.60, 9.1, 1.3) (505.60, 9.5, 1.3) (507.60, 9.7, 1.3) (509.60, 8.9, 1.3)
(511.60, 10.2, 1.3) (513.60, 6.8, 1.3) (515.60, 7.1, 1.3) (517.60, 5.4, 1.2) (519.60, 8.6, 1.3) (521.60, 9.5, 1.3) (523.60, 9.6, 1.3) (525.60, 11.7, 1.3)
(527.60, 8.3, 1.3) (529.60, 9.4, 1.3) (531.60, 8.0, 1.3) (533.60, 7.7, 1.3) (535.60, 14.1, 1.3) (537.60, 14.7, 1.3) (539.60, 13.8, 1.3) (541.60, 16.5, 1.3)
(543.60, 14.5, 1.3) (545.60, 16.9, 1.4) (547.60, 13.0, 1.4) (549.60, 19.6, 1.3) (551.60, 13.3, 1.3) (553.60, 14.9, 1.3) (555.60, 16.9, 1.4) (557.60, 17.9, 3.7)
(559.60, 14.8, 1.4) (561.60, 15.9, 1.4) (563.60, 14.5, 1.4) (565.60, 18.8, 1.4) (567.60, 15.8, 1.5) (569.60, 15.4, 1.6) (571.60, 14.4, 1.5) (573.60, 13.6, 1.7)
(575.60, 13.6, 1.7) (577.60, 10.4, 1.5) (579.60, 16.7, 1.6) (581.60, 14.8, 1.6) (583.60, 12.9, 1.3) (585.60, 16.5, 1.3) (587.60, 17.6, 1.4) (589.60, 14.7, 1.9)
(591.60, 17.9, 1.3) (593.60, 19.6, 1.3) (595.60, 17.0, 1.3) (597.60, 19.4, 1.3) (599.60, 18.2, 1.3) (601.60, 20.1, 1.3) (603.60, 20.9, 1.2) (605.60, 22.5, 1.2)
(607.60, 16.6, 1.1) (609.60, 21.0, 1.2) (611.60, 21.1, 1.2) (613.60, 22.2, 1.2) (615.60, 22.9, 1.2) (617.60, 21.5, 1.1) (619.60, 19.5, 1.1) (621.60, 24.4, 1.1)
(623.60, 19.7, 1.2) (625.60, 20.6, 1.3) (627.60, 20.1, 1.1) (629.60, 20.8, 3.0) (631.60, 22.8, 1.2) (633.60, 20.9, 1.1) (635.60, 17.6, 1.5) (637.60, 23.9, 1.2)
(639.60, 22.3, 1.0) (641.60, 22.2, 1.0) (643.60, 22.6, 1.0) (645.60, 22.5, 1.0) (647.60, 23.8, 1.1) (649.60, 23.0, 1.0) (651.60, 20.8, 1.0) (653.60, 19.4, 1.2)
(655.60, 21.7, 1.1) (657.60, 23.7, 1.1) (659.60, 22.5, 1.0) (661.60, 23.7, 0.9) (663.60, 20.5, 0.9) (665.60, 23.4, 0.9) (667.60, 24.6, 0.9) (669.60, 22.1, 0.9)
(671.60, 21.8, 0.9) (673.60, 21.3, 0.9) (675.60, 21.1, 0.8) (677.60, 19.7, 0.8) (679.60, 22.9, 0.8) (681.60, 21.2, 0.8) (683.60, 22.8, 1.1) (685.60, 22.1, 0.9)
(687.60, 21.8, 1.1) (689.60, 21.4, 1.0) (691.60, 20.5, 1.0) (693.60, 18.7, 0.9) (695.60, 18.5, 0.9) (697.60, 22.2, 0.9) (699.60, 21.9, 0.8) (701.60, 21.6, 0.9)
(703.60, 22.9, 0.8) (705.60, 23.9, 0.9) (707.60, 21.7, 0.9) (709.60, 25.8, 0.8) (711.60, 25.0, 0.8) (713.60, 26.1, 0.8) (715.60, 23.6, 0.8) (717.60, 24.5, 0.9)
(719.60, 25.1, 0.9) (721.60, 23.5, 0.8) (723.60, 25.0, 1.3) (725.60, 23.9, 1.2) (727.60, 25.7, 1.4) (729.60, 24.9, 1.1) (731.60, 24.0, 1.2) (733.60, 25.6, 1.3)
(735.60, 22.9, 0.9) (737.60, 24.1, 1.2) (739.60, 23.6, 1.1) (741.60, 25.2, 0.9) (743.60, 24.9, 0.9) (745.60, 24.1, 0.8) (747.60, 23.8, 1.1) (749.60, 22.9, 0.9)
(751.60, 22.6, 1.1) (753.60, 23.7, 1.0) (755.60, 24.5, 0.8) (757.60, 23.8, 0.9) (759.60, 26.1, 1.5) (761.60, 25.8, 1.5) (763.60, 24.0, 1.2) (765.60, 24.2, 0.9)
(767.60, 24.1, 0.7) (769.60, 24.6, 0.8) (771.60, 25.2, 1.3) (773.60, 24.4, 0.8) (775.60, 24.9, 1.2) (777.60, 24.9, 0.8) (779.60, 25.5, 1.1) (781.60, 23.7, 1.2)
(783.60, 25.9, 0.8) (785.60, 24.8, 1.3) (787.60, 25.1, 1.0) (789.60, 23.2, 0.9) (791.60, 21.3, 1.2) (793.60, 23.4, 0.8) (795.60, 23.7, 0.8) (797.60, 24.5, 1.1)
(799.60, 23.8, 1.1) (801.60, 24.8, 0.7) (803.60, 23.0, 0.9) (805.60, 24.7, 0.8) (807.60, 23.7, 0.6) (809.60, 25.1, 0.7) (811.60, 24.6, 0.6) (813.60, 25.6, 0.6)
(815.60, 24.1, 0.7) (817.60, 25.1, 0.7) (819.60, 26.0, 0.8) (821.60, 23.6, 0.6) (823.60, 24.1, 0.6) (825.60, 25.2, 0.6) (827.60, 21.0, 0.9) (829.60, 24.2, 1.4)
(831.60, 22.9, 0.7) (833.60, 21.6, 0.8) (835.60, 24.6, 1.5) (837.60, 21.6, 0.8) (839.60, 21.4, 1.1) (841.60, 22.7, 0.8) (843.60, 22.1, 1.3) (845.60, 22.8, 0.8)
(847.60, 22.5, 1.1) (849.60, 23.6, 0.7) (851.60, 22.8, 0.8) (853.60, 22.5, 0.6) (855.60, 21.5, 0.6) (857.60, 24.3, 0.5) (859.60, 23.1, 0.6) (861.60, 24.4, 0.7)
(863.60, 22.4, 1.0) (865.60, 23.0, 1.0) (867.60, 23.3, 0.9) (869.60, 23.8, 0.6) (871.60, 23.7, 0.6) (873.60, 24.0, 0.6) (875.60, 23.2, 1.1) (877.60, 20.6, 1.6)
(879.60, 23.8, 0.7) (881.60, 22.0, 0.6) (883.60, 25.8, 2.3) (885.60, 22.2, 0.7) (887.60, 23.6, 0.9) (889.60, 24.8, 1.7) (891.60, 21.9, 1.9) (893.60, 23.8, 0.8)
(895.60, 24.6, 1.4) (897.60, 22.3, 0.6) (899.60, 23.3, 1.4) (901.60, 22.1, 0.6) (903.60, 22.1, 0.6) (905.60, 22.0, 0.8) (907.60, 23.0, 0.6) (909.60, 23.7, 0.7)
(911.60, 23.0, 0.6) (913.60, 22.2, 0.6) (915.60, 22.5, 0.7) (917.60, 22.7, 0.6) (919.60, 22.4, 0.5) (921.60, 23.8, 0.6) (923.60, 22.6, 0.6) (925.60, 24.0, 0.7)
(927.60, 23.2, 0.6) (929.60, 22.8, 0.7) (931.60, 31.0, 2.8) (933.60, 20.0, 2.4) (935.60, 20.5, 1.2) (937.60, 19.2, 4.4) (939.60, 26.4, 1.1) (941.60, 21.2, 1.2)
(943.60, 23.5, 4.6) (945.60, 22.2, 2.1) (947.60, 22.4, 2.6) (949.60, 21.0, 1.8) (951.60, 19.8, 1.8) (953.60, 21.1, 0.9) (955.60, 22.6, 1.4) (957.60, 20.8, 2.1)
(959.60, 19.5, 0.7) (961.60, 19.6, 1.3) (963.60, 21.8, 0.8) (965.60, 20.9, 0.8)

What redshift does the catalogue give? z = 0.342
